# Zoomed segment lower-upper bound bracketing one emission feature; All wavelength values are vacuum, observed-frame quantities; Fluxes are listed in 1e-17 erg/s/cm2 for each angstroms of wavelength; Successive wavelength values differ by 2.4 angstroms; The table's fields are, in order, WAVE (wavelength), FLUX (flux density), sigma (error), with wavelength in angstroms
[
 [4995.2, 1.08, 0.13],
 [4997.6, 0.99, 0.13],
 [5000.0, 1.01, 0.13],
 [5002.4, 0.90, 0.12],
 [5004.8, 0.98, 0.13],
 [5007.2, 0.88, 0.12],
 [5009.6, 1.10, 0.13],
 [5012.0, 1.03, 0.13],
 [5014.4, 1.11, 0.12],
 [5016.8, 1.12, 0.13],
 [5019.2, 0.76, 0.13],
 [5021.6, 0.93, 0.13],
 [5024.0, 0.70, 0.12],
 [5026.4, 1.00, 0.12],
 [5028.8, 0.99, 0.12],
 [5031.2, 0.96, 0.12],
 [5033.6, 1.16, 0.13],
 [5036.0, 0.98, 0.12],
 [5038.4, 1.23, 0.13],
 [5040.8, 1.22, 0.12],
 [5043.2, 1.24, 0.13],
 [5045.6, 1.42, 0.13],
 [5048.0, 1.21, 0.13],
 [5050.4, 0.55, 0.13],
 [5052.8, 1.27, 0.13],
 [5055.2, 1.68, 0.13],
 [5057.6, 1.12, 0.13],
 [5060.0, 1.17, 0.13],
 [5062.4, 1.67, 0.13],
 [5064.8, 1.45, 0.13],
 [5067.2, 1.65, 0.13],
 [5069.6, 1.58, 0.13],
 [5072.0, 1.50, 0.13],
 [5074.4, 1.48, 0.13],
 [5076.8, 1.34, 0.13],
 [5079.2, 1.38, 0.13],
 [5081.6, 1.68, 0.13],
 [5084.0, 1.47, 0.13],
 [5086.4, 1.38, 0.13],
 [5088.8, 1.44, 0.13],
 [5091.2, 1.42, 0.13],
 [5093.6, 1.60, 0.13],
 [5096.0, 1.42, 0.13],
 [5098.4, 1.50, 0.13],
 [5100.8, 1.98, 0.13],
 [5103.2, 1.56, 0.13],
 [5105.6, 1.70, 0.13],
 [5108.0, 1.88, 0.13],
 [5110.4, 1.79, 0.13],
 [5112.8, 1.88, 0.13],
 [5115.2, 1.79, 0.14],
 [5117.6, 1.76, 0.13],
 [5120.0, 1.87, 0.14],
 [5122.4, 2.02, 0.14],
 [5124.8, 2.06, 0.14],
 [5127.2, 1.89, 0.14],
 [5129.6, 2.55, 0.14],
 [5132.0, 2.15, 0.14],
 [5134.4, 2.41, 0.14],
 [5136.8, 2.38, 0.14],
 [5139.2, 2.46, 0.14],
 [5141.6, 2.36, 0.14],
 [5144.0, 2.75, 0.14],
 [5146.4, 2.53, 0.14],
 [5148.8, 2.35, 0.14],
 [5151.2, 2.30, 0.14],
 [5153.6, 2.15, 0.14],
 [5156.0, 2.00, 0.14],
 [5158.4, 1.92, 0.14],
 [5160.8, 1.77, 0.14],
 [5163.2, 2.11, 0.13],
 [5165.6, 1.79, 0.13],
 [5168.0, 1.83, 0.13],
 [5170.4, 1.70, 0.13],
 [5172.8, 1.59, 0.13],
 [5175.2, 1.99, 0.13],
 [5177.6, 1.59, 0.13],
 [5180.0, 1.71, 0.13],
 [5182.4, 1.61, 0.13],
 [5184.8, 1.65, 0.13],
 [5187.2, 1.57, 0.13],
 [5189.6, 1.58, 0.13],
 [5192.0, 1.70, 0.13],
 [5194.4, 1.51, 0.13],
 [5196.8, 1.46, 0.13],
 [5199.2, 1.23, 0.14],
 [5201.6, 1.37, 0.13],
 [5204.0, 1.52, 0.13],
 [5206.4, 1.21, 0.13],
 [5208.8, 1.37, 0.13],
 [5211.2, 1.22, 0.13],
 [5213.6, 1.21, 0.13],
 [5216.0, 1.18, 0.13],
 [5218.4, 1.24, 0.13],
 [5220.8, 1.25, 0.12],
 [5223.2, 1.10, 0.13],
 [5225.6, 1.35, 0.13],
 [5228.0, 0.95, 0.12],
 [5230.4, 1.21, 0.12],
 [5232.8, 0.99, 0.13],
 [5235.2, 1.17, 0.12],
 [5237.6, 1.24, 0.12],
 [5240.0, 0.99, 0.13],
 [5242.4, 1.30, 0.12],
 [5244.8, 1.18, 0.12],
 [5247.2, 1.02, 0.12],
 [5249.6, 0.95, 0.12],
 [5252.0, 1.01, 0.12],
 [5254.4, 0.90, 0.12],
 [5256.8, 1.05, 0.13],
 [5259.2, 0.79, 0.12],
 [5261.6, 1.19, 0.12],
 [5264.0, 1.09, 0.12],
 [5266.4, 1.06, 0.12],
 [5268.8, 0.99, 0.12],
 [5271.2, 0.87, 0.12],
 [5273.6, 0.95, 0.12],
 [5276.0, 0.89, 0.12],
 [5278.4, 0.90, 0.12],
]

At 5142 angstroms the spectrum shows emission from C IV 1549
